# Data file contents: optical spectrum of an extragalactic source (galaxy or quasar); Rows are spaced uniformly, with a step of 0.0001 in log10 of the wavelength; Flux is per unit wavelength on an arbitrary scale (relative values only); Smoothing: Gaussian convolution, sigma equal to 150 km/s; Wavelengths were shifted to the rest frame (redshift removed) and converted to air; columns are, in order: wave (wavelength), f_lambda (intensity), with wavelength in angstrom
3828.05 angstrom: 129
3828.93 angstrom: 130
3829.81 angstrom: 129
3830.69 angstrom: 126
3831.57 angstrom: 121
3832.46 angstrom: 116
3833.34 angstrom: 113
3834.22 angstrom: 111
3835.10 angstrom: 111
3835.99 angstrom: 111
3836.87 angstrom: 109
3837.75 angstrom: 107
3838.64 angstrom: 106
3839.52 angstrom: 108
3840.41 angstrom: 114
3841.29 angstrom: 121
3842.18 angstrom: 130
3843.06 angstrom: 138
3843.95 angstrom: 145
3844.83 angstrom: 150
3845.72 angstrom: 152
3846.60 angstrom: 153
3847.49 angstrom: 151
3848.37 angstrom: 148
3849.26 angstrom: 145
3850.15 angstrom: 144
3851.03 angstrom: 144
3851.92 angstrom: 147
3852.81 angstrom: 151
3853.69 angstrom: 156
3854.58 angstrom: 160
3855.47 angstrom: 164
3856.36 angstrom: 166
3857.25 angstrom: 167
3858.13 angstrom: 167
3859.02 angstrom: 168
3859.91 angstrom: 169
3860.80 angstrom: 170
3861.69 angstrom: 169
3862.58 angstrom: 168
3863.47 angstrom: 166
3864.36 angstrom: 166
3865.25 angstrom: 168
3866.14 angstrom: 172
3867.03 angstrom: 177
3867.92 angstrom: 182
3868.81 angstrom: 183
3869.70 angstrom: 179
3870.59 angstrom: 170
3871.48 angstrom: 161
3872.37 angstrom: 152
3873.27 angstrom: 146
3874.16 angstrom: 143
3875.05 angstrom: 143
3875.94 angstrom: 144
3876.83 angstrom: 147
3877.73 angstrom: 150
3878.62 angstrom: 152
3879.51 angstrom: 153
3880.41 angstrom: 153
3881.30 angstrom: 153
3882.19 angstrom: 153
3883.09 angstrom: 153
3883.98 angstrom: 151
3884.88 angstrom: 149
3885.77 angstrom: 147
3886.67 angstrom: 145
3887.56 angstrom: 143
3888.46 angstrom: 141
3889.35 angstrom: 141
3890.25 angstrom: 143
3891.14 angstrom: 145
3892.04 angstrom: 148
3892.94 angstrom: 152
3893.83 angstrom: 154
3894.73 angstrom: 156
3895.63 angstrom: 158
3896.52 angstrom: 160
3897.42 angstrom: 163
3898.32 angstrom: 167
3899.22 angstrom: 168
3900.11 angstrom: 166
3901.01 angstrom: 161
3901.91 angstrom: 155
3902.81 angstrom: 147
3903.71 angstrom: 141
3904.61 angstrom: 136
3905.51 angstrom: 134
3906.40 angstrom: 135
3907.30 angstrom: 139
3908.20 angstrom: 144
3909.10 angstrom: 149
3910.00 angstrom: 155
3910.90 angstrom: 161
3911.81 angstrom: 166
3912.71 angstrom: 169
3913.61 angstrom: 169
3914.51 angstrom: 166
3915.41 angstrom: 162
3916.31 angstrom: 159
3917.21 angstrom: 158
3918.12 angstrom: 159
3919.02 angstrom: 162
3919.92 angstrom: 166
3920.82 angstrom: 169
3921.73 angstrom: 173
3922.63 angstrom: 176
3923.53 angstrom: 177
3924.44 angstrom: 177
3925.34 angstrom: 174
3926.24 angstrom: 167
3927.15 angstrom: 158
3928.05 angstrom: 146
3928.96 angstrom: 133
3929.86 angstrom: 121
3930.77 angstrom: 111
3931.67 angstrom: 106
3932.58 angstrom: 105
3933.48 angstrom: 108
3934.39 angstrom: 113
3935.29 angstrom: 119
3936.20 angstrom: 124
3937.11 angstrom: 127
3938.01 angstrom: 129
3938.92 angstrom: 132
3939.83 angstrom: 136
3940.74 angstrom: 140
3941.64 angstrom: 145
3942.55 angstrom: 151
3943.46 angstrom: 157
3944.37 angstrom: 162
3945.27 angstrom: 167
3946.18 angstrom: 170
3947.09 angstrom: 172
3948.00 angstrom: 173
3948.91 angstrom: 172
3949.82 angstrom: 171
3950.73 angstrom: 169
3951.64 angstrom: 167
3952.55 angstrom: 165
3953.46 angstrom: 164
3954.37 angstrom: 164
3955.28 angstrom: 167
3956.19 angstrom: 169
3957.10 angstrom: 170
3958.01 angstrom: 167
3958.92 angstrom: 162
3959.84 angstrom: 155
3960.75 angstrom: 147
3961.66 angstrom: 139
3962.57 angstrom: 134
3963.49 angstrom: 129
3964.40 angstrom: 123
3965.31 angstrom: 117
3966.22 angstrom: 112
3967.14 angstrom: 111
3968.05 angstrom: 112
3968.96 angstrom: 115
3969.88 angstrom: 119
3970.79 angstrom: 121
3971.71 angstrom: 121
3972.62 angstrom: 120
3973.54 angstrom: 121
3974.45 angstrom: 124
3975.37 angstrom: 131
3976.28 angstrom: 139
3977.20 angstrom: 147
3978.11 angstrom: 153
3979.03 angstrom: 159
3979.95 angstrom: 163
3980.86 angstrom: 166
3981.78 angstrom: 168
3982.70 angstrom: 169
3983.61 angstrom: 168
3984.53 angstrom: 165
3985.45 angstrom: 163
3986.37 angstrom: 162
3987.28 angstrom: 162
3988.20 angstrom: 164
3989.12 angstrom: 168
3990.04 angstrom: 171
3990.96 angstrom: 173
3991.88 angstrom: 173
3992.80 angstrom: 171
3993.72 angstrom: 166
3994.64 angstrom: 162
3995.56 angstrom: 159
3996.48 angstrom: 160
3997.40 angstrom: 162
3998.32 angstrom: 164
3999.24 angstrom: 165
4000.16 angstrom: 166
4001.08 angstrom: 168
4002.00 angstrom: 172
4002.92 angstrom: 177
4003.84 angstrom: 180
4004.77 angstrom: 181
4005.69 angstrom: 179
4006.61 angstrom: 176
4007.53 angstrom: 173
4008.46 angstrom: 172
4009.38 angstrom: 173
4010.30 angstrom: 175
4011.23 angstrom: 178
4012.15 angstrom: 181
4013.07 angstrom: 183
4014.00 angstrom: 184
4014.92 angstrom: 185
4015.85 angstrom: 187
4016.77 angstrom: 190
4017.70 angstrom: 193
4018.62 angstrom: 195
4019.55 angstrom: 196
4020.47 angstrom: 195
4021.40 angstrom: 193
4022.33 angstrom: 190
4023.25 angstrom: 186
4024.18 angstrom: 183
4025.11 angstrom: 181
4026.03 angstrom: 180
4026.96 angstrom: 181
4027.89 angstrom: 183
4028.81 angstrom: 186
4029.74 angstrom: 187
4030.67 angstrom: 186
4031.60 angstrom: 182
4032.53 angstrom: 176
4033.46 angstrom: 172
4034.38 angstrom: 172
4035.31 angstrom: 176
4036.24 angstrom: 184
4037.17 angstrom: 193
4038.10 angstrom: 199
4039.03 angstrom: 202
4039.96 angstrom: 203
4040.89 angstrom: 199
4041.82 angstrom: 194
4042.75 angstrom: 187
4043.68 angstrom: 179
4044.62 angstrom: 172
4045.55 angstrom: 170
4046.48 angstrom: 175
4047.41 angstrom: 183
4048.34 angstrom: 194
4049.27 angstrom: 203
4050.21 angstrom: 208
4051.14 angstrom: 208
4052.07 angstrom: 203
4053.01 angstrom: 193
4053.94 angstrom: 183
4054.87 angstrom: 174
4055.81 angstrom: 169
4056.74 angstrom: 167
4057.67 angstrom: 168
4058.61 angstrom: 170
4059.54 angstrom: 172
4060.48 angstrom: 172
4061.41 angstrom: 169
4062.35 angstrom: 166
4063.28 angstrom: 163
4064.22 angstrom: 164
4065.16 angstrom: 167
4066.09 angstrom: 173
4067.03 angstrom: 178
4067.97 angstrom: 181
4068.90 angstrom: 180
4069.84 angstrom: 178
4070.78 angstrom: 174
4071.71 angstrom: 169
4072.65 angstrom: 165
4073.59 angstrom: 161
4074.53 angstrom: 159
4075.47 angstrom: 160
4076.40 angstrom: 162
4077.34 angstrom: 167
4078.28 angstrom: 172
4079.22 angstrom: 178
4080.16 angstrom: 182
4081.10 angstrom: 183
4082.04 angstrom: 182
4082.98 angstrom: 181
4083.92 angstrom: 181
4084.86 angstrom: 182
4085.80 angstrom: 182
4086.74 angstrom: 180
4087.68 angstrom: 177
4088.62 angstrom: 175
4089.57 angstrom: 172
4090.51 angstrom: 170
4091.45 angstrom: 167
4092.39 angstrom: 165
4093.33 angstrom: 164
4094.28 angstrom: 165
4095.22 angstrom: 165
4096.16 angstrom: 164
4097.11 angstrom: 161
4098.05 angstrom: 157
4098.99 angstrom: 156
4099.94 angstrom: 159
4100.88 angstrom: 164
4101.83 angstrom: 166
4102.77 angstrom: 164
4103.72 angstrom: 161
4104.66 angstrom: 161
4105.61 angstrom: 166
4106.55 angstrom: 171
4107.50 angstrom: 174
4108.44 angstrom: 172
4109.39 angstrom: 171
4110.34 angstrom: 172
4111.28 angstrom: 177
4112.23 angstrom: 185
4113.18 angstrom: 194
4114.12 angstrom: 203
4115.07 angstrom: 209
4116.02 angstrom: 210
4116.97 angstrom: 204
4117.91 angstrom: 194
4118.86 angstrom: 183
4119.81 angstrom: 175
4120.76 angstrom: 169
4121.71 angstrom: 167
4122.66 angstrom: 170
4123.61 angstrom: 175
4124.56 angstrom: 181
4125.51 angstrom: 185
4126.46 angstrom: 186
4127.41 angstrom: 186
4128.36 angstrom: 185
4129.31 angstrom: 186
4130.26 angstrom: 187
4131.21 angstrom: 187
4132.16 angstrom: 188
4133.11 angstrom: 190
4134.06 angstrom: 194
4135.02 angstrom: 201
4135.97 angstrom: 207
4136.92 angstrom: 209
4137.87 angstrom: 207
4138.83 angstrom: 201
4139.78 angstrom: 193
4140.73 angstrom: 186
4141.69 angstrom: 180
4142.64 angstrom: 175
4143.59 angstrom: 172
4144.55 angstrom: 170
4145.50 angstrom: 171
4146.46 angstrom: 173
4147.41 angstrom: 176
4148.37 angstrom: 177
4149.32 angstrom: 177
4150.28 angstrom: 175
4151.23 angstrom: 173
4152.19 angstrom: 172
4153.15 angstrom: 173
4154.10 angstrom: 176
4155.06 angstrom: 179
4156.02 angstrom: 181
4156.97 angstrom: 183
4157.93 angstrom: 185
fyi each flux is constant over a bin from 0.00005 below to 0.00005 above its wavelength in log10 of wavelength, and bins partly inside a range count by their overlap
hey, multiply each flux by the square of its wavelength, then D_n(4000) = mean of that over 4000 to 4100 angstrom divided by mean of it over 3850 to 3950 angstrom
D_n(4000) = 1.3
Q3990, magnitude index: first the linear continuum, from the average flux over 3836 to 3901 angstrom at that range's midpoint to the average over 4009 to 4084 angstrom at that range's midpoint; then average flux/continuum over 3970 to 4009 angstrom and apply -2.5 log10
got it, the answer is 0.078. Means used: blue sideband 152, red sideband 181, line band 160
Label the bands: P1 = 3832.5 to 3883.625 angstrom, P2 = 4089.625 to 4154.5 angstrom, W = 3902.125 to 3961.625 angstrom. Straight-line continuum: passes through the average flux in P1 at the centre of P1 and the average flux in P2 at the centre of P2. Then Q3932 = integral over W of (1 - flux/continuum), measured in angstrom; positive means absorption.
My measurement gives 1.9 angstrom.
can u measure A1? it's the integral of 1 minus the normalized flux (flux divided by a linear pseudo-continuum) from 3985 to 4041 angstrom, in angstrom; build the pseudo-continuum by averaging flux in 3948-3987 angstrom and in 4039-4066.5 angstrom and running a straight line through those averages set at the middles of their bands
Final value -4.37 angstrom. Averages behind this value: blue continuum 148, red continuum 181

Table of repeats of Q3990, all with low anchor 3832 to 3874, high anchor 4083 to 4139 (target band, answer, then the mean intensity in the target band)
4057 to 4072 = 0.01 mag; 172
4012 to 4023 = -0.13 mag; 190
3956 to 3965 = 0.09 mag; 148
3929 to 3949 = 0.16 mag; 138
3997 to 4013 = -0.04 mag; 173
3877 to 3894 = 0.03 mag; 149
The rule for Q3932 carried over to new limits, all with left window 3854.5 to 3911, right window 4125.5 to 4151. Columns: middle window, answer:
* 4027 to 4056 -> -2.05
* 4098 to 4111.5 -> 1.18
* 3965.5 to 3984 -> 3.36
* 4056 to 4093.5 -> 1.38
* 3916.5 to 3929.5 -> -0.23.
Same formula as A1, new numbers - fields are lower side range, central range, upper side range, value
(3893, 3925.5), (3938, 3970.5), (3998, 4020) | 3.7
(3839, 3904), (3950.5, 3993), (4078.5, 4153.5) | 3.9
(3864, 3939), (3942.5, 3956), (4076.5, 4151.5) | -0.8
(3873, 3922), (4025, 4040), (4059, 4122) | -1.5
